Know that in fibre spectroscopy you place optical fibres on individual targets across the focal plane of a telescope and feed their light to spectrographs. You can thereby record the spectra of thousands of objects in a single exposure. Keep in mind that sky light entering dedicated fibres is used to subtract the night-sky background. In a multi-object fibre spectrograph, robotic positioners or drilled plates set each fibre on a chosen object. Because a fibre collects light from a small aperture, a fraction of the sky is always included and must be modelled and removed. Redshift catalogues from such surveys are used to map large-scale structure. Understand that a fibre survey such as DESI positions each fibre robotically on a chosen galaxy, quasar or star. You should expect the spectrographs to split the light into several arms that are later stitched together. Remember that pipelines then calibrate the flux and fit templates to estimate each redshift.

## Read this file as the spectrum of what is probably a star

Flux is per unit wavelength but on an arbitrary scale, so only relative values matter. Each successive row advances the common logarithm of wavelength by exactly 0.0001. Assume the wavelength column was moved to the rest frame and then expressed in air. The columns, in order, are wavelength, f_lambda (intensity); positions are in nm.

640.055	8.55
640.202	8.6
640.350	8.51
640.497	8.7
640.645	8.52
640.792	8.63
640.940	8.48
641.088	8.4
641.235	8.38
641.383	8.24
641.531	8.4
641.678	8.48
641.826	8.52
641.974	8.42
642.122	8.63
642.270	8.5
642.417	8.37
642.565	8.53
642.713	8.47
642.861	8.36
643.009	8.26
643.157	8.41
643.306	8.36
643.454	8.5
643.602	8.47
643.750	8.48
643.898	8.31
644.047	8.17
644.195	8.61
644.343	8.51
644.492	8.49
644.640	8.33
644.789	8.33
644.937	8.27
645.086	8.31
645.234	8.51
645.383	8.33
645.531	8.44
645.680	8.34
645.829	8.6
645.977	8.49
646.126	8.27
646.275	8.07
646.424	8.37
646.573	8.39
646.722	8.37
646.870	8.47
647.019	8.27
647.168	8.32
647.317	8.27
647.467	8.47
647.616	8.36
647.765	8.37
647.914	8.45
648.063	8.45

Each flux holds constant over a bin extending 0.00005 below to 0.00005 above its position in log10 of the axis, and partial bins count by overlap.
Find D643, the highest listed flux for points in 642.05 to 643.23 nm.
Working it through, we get 8.63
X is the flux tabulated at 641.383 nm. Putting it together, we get 8.24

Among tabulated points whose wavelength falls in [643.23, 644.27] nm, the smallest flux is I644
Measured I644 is 8.17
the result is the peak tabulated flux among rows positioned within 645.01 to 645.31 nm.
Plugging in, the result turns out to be 8.51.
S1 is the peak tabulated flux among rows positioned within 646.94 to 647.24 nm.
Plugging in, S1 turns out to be 8.32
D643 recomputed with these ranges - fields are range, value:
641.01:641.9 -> 8.52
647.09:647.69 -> 8.47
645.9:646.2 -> 8.49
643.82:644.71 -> 8.61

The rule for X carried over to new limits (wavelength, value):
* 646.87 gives 8.47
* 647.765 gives 8.37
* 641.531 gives 8.4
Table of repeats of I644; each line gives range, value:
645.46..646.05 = 8.34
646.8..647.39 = 8.27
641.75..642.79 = 8.37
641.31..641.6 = 8.24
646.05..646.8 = 8.07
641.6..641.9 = 8.48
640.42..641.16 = 8.4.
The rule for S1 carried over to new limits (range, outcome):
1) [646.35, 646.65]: 8.39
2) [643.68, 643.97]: 8.48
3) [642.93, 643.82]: 8.5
